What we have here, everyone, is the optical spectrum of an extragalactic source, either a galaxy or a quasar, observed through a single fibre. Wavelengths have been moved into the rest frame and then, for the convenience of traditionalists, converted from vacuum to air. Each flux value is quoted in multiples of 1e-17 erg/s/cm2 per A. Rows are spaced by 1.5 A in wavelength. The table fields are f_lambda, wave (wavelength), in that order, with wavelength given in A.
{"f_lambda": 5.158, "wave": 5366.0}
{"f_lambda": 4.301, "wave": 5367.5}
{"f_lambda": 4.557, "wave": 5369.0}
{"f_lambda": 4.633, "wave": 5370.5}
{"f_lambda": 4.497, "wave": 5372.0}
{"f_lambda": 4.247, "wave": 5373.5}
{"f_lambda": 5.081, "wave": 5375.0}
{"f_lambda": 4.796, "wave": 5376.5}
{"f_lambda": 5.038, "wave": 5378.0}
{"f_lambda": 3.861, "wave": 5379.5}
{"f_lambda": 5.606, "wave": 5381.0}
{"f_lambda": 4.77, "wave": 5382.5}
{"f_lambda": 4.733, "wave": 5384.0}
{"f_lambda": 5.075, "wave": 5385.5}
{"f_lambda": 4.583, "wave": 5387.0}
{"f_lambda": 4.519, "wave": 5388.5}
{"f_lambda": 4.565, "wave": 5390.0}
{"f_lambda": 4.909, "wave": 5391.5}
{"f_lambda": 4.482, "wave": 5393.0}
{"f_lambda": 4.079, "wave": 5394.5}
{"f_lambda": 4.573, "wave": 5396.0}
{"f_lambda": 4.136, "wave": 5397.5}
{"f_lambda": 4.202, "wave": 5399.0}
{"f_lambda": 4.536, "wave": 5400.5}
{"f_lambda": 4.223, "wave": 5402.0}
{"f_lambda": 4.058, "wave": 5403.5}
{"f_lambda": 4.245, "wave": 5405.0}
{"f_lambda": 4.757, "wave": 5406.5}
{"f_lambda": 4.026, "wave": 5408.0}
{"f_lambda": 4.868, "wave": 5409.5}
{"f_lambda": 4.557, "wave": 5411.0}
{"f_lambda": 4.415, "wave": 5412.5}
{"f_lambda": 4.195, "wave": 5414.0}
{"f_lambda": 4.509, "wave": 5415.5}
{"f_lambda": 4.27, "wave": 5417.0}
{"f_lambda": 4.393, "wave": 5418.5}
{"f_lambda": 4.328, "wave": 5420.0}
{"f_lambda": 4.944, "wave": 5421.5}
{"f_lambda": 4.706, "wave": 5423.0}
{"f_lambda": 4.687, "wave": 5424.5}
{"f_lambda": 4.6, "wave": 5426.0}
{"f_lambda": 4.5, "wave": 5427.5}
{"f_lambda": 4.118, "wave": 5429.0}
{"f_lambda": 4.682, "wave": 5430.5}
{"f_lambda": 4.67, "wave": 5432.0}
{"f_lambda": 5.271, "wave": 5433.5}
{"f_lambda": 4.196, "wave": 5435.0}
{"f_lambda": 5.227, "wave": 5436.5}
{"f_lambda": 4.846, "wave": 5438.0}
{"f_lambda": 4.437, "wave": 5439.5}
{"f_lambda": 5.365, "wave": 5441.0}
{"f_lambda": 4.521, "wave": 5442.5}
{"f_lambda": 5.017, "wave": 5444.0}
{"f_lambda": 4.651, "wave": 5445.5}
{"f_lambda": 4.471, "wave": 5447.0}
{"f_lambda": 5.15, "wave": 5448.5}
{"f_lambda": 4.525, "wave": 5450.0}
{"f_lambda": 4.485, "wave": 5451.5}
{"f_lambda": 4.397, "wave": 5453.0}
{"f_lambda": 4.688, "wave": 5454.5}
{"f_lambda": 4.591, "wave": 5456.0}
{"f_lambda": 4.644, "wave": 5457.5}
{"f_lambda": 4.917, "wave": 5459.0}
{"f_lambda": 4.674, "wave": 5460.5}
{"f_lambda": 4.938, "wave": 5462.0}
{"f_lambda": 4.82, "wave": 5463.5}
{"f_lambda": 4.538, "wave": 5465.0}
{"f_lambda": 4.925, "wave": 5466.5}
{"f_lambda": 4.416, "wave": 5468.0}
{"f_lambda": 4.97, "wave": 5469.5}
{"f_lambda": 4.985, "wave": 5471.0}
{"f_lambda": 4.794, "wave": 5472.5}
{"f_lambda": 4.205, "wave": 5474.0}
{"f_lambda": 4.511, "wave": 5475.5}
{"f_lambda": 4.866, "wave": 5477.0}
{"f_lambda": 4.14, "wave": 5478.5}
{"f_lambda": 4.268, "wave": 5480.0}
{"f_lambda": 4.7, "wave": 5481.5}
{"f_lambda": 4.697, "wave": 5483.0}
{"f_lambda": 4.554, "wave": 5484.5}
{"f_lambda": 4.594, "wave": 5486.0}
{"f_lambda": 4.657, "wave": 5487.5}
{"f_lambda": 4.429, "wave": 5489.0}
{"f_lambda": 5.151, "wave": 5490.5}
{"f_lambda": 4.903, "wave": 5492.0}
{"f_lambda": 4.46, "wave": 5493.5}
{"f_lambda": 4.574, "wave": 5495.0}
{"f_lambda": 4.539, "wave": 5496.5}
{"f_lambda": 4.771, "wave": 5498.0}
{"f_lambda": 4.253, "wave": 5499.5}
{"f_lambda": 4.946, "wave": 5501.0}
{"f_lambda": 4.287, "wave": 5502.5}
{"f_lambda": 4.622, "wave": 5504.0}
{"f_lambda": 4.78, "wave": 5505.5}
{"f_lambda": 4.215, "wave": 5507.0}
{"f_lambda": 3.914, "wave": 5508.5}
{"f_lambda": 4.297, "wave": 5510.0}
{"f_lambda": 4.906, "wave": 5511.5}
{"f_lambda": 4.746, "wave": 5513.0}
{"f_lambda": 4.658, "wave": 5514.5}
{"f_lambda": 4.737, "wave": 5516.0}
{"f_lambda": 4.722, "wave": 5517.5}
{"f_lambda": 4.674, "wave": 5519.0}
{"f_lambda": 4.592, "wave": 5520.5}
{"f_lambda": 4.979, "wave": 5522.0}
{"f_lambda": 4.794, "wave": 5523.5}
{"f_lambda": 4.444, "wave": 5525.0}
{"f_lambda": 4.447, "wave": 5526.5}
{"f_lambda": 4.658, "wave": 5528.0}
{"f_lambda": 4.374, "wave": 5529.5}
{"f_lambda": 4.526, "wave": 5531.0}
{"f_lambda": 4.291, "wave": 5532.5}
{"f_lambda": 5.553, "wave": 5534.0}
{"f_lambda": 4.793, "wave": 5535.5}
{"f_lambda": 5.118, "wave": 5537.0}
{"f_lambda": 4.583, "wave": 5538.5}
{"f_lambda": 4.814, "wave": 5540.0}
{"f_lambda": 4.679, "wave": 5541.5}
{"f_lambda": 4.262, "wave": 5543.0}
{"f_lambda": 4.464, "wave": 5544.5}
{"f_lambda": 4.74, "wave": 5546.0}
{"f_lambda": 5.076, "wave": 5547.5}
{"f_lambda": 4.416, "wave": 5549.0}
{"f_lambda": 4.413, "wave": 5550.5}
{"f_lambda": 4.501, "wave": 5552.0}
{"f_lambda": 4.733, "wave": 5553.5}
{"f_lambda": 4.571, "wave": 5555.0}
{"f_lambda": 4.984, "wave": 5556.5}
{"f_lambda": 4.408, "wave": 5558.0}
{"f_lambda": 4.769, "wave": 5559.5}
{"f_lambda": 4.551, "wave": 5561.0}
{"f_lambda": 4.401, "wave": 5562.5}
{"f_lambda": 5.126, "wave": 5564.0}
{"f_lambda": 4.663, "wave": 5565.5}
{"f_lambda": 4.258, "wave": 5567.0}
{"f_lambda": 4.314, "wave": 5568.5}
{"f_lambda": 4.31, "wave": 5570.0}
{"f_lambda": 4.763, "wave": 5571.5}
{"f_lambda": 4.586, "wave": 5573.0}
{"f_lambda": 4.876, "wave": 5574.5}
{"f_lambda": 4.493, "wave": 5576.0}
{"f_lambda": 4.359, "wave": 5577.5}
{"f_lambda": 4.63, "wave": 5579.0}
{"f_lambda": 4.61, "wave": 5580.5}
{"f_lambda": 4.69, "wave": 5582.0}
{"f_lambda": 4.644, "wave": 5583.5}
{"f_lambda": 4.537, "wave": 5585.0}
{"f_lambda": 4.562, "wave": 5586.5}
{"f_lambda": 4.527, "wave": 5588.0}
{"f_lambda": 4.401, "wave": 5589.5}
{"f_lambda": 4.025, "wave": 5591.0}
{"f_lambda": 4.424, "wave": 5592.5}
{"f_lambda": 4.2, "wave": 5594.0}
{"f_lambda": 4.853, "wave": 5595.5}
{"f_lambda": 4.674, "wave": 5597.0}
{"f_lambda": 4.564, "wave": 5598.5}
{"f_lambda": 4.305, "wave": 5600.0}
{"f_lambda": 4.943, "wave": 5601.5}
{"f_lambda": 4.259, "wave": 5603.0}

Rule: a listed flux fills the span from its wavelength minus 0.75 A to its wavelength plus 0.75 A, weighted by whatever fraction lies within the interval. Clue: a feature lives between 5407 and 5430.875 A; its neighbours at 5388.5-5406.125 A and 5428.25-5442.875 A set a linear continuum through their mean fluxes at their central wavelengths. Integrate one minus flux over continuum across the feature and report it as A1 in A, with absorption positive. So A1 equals 0.5 A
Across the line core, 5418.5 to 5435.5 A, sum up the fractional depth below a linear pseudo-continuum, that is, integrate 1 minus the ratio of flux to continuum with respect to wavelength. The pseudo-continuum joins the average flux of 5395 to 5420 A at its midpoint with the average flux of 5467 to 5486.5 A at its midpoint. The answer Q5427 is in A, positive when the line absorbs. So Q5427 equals -0.7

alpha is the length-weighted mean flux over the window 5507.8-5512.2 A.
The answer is 4.37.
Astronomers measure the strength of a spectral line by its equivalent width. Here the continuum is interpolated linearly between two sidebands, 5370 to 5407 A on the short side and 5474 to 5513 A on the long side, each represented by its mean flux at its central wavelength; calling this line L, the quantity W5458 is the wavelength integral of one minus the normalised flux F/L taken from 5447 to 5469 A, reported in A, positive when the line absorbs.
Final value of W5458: -0.6 A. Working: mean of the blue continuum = 4.57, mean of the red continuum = 4.56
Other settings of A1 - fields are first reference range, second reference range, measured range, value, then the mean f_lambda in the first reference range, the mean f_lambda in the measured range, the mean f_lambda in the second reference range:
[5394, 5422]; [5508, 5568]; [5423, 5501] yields -3.12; 4.38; 4.67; 4.64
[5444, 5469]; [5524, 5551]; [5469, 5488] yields 0.30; 4.69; 4.61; 4.65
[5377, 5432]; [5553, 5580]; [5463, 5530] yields -0.66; 4.52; 4.61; 4.6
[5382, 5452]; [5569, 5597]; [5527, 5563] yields -0.90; 4.58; 4.65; 4.53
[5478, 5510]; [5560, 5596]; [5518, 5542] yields -0.90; 4.54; 4.71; 4.53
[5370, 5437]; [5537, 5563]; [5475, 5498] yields -0.06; 4.56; 4.61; 4.63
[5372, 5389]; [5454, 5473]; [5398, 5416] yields 1.42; 4.75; 4.38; 4.76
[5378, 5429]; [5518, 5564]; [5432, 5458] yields -1.00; 4.51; 4.73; 4.66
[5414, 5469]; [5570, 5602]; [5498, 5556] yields -0.37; 4.66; 4.62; 4.55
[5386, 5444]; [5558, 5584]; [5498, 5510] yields 0.32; 4.54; 4.44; 4.58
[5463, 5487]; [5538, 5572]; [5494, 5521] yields 0.27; 4.62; 4.57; 4.6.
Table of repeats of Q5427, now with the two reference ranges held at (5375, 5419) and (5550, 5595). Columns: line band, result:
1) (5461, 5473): -0.7 A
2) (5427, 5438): -0.4 A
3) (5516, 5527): -0.3 A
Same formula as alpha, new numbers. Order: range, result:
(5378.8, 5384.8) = 4.75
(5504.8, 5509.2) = 4.3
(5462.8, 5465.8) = 4.68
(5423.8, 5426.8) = 4.64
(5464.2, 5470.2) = 4.71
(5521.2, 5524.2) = 4.88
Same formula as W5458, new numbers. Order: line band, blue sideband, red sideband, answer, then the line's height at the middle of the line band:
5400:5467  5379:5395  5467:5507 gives 0.48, 4.65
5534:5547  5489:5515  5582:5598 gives -0.55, 4.55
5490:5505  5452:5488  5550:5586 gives -0.05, 4.63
